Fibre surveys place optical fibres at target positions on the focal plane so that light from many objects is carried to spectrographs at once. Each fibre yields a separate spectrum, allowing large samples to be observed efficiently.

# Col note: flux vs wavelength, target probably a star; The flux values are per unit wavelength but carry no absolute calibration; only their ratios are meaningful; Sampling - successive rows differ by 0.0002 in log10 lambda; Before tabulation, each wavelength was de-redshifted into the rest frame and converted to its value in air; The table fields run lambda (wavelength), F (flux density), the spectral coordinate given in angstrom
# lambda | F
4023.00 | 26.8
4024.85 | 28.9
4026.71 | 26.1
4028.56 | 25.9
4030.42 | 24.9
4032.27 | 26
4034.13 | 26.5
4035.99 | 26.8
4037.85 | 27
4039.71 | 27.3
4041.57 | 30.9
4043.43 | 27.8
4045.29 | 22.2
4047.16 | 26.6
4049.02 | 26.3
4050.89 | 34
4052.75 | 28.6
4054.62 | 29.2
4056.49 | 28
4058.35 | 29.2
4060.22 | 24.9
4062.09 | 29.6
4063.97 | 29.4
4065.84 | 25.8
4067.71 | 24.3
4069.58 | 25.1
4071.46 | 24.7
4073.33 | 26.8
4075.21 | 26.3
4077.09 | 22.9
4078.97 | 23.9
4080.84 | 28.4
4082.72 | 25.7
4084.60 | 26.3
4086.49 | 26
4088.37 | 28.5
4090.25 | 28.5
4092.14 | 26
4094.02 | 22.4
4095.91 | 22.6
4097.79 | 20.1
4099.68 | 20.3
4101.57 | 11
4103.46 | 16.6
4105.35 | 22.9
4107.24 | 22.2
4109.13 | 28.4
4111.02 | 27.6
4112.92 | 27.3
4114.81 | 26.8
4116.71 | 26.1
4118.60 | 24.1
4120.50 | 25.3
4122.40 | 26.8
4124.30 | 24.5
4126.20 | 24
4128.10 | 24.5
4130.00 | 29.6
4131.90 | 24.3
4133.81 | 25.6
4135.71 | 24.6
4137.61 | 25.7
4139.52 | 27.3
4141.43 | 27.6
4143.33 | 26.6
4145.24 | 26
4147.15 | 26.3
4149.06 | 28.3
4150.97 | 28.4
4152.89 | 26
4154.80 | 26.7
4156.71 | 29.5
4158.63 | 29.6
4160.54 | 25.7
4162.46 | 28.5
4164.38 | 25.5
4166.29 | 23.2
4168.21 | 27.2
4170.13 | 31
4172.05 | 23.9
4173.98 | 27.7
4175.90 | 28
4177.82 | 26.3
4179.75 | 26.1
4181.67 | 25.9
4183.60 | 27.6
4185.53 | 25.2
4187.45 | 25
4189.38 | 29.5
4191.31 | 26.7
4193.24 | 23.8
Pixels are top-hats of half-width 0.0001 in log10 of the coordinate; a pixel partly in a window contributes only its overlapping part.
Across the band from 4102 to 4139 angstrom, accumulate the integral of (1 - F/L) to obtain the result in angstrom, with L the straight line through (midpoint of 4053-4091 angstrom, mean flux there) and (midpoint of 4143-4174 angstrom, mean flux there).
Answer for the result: 2.7 angstrom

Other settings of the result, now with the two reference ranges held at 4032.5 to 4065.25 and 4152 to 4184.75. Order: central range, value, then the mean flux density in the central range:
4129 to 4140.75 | 0.4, 26.2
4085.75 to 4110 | 4.2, 22.7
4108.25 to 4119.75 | 0.3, 26.7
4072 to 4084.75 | 0.9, 25.7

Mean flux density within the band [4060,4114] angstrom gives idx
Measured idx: 24.6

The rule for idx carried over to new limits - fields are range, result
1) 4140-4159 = 27.4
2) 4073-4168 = 25.4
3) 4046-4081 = 27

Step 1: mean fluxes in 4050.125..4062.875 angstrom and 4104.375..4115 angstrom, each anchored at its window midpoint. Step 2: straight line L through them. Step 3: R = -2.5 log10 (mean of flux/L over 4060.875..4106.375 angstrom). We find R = 0.13 mag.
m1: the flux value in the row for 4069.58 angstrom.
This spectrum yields 25.1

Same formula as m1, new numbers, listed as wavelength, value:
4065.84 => 25.8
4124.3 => 24.5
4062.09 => 29.6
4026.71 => 26.1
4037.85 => 27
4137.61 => 25.7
